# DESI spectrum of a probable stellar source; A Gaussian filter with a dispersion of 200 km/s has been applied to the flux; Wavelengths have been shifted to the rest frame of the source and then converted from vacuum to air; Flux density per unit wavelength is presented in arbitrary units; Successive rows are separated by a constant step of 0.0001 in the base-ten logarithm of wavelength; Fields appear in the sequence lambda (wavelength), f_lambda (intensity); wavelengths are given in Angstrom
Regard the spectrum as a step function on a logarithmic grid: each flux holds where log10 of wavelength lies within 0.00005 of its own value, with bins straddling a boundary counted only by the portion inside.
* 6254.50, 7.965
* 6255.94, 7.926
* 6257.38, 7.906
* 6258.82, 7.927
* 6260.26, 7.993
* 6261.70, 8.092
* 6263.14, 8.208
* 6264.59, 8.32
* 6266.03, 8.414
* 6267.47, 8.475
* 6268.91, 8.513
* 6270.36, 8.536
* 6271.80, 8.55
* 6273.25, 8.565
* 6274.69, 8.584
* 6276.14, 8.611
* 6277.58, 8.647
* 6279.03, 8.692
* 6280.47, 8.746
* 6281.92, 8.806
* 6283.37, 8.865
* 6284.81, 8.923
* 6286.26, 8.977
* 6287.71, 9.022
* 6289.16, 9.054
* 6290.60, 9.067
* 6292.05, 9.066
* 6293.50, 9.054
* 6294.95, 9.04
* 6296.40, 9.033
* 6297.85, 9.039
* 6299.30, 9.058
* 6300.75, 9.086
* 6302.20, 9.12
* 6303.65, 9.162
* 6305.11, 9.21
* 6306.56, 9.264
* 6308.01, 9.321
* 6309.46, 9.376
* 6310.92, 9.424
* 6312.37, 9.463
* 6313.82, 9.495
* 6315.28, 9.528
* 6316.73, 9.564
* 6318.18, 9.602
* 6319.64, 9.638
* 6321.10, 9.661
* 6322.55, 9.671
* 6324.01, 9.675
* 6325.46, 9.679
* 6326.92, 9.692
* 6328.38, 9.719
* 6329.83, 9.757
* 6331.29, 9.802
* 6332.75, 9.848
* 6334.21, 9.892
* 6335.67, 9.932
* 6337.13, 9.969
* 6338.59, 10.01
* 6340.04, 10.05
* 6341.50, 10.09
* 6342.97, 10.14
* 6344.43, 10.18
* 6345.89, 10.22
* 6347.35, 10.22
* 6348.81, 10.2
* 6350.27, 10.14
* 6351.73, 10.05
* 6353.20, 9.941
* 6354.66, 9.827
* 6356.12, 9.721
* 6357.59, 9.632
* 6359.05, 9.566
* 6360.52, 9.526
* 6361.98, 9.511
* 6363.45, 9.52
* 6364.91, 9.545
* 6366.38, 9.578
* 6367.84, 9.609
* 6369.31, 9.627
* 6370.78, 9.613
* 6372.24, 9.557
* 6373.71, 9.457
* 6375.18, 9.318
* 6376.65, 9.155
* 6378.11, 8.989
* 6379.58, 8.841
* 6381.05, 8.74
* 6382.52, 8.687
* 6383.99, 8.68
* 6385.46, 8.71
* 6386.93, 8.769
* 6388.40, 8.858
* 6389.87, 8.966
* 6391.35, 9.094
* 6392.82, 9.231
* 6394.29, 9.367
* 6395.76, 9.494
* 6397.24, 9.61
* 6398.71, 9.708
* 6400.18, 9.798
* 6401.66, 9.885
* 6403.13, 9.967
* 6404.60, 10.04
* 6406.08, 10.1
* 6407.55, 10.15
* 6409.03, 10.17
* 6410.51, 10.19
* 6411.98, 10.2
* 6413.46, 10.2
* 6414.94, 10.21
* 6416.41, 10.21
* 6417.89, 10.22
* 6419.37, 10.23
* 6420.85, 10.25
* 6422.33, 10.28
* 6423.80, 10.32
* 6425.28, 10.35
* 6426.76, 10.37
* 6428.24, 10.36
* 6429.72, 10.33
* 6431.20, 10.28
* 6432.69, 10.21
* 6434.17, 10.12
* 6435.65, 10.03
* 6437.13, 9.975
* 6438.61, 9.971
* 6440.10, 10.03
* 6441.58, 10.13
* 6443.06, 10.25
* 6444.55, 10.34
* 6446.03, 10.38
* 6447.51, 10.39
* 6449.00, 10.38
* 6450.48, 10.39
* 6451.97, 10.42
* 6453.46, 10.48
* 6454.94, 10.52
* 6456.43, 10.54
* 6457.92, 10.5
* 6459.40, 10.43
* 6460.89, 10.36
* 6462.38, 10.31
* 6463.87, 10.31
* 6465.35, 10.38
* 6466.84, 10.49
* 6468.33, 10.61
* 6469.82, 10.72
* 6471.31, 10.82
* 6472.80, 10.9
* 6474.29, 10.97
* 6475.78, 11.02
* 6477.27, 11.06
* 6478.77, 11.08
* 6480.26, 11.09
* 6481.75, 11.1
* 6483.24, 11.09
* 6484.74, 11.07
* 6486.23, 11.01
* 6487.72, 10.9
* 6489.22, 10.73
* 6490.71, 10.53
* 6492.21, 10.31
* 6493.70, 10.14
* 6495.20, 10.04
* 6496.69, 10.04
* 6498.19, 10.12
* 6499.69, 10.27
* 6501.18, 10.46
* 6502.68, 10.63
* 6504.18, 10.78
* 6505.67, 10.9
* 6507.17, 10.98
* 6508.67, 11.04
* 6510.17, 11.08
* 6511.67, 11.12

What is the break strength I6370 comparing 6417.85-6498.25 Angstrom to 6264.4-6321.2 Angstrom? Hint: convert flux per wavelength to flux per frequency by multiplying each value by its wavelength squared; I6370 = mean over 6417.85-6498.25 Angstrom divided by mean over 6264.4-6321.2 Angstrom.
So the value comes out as 1.22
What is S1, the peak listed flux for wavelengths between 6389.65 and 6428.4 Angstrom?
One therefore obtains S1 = 10.37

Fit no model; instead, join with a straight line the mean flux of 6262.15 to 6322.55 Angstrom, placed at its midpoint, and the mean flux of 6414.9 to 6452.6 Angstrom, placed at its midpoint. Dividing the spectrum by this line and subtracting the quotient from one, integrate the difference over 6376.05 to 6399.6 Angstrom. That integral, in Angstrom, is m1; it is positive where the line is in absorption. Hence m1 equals 1.87 Angstrom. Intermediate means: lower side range 9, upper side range 10.2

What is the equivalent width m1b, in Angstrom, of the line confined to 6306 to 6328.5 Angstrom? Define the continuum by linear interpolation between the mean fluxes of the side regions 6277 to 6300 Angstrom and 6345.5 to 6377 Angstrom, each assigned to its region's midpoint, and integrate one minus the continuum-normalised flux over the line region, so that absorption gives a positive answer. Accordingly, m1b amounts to -0.7 Angstrom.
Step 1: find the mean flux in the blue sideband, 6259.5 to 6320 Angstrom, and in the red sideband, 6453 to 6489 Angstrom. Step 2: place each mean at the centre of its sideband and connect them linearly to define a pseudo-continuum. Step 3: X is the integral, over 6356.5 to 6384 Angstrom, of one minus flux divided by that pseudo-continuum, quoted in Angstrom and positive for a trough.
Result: 1.1 Angstrom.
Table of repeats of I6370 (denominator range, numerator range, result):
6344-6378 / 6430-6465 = 1.09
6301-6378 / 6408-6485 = 1.12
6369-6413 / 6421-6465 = 1.11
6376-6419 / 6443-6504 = 1.14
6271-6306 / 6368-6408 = 1.08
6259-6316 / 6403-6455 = 1.21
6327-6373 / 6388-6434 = 1.03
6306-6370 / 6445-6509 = 1.14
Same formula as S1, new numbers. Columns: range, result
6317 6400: 10.22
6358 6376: 9.627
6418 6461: 10.54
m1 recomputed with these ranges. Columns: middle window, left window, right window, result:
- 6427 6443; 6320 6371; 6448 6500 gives 0.3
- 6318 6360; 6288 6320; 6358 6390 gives -2.9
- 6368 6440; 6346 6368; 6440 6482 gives 3.0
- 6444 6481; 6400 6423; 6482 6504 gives -0.7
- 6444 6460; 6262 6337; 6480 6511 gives -0.2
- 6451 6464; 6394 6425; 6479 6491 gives 0.2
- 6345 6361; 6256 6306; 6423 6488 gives -0.8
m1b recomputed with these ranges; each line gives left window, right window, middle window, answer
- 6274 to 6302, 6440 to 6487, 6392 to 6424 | 0.3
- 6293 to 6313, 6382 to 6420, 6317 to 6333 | -0.7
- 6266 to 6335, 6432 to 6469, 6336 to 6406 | 1.0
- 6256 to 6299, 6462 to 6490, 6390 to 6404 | 0.6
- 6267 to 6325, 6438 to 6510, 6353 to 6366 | 0.0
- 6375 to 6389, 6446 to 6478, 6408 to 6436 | -1.5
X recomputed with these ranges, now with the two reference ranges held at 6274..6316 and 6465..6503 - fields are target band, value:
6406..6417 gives -0.1 Angstrom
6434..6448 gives 0.2 Angstrom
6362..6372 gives 0.1 Angstrom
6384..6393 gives 0.9 Angstrom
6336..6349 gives -0.9 Angstrom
